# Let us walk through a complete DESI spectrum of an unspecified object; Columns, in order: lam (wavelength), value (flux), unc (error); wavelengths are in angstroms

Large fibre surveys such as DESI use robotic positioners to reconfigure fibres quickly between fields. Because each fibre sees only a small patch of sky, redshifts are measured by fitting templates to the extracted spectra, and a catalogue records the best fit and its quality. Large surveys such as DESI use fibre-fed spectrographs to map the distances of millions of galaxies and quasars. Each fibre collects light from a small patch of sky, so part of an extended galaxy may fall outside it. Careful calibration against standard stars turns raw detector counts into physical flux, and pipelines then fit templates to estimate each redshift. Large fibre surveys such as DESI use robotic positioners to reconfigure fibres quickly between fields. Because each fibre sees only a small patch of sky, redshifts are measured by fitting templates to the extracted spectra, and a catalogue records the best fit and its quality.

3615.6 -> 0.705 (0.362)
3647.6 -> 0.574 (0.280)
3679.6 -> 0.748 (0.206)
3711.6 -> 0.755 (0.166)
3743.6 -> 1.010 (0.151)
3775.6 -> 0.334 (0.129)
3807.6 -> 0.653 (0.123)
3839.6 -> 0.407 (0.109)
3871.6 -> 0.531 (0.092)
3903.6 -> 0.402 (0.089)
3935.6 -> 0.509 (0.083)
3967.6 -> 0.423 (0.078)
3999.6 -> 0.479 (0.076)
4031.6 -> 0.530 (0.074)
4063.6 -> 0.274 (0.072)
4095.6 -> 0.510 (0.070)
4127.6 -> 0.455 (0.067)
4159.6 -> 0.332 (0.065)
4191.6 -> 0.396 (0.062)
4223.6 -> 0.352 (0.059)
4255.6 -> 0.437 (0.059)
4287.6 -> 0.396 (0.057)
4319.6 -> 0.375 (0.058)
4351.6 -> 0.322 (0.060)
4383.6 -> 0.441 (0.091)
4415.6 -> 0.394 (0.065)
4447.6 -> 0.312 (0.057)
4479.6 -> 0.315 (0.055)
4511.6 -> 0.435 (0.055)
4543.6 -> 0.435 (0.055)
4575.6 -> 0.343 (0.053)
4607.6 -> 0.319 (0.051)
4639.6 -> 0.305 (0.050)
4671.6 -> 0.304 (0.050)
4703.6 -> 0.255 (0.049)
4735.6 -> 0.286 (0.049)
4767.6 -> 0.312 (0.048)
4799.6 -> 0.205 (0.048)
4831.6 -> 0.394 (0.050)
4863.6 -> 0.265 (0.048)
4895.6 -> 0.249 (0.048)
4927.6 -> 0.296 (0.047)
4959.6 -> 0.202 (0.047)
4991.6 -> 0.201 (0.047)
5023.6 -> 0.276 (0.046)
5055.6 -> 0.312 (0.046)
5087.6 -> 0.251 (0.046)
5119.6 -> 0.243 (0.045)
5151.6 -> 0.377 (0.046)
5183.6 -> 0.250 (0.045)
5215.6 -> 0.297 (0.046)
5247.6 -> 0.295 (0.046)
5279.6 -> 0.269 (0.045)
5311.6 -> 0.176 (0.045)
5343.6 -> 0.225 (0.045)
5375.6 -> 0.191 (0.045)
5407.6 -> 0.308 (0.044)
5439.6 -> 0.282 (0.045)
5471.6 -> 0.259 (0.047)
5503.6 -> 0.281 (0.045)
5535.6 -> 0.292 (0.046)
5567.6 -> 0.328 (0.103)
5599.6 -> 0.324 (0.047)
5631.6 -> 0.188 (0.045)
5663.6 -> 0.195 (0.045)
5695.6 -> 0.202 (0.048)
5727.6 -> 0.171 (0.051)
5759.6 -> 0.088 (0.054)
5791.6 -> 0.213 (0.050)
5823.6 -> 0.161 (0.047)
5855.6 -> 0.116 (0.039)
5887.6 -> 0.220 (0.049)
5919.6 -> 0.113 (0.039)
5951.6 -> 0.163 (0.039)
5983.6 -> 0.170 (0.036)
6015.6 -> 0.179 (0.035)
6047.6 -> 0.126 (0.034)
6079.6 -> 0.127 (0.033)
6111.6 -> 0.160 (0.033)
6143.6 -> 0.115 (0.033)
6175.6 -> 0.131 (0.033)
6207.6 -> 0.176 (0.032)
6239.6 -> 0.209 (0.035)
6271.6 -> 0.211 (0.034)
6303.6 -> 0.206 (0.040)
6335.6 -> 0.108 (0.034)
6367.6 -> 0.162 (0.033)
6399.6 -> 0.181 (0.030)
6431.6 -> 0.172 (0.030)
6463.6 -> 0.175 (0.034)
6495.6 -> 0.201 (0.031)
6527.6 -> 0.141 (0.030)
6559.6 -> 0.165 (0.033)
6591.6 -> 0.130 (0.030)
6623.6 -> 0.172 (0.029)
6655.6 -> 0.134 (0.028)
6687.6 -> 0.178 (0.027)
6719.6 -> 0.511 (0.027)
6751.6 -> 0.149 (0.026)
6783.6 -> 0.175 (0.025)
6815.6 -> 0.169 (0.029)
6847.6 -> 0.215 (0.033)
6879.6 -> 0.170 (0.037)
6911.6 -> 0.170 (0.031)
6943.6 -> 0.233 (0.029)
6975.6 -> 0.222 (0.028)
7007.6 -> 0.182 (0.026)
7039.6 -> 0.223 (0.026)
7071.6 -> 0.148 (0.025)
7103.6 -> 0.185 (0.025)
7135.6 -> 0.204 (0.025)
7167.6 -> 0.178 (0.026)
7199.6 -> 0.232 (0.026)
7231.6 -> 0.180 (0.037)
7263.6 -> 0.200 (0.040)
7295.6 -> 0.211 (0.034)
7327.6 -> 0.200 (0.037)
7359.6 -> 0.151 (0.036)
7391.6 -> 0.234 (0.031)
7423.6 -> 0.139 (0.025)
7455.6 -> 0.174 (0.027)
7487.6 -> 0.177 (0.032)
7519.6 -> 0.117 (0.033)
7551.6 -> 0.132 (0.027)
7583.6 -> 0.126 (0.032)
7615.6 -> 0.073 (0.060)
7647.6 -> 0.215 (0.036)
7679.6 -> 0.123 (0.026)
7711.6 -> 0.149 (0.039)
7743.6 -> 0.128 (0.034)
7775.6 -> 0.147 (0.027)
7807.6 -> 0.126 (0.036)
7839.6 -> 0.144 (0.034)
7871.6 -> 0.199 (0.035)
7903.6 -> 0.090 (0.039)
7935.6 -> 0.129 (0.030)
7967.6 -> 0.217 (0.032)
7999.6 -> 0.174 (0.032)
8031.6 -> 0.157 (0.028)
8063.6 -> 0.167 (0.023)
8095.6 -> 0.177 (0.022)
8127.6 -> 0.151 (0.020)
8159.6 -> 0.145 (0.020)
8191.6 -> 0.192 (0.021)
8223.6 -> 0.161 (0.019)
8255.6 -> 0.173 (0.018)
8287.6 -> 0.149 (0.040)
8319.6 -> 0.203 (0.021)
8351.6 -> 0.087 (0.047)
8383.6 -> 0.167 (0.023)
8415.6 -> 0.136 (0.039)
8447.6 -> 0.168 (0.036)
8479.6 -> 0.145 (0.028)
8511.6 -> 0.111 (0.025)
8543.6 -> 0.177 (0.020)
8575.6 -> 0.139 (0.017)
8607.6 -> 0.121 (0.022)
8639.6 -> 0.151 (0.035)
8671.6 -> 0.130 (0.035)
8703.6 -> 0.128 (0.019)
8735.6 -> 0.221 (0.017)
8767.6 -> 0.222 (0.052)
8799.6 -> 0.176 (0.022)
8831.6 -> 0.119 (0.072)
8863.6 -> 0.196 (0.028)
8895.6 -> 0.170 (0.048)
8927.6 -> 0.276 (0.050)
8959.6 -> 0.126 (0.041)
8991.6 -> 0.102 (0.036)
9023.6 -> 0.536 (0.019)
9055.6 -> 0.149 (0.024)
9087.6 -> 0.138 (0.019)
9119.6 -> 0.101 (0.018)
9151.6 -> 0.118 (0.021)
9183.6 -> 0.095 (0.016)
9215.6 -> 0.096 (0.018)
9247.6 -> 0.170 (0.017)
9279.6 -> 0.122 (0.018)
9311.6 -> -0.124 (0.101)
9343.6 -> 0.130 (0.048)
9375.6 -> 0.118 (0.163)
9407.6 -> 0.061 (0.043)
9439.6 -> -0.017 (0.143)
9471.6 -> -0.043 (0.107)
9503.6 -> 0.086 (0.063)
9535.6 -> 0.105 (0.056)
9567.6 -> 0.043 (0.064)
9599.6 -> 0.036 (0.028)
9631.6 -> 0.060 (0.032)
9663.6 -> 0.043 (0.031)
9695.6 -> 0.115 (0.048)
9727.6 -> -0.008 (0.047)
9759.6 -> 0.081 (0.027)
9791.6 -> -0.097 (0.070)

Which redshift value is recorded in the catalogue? 0.80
